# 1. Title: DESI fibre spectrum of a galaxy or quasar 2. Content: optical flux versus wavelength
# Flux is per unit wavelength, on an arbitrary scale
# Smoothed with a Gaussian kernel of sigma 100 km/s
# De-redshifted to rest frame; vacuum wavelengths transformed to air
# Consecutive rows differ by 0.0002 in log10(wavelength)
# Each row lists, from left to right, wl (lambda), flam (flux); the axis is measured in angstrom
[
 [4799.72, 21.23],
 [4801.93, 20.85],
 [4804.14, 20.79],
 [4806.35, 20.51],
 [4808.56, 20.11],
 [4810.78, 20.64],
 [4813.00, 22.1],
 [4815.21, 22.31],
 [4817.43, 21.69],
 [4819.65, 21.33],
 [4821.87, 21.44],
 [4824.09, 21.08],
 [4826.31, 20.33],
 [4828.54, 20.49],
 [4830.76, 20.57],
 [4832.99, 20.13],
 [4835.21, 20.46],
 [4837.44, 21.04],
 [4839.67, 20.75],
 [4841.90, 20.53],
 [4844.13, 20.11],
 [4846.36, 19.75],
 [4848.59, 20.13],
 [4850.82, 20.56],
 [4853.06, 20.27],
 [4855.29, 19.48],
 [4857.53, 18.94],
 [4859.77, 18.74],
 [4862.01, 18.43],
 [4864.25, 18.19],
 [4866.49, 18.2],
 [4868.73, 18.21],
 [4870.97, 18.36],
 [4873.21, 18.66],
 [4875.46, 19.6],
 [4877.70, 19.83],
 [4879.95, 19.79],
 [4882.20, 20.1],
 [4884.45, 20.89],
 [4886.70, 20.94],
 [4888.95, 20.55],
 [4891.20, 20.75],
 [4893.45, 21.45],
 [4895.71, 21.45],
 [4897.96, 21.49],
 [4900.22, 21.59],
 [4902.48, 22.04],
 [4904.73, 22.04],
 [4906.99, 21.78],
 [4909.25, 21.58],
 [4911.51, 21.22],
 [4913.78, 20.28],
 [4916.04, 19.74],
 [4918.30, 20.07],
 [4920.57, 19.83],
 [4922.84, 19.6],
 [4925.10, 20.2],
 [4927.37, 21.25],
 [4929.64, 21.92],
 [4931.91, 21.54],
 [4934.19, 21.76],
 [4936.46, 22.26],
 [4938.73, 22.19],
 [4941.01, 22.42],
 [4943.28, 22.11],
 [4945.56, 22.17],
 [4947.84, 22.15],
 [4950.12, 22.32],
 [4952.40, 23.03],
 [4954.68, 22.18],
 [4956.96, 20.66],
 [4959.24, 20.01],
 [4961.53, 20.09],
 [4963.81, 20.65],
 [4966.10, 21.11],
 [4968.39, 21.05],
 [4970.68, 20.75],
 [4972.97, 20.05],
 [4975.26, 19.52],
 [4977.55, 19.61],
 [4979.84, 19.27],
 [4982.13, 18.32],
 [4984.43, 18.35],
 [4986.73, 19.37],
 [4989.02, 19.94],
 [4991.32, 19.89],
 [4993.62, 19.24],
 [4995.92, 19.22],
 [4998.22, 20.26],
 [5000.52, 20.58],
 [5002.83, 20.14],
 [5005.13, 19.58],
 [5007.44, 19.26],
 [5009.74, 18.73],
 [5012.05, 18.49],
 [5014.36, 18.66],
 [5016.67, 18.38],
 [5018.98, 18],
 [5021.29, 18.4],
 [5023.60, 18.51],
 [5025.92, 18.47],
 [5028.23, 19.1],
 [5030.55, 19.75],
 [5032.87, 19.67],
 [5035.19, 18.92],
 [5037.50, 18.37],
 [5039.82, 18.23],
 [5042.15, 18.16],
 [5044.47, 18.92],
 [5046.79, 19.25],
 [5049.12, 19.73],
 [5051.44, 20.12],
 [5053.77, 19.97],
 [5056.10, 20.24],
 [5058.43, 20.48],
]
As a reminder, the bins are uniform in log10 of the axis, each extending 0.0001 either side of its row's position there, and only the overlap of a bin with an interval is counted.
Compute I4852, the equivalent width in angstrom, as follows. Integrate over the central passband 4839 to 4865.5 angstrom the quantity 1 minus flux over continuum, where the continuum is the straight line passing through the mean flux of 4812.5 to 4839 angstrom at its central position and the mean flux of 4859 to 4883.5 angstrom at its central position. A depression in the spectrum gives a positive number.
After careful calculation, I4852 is 0.3 angstrom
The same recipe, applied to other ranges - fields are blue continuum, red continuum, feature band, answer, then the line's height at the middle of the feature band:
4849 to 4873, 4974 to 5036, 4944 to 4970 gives -3.1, 19.1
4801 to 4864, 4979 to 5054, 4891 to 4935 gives -2.7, 19.9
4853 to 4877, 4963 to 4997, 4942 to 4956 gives -2.0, 19.5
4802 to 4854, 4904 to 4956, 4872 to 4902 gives 0.8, 21.2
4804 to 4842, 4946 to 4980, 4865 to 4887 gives 1.6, 20.9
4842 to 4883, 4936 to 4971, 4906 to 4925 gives 0.1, 20.6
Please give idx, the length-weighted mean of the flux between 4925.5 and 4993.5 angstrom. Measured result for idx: 20.9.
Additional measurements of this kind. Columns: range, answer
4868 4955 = 21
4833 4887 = 19.7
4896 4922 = 21.1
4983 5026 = 19.1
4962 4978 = 20.4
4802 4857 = 20.7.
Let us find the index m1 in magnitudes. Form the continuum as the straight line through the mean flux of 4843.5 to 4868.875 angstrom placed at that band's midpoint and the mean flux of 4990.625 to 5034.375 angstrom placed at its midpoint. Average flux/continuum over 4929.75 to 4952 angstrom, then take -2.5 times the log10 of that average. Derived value -0.153 mag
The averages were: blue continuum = 19.3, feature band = 22.1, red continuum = 19.2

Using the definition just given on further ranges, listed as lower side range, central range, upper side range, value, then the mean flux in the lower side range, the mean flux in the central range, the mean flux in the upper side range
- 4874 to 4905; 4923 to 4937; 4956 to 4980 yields -0.040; 20.8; 21.3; 20.3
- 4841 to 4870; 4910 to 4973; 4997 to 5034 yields -0.106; 19.3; 21.2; 19.1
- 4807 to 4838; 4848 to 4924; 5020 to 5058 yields 0.015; 21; 20.1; 19.1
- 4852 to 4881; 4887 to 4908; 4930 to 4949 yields -0.060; 19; 21.4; 22.1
